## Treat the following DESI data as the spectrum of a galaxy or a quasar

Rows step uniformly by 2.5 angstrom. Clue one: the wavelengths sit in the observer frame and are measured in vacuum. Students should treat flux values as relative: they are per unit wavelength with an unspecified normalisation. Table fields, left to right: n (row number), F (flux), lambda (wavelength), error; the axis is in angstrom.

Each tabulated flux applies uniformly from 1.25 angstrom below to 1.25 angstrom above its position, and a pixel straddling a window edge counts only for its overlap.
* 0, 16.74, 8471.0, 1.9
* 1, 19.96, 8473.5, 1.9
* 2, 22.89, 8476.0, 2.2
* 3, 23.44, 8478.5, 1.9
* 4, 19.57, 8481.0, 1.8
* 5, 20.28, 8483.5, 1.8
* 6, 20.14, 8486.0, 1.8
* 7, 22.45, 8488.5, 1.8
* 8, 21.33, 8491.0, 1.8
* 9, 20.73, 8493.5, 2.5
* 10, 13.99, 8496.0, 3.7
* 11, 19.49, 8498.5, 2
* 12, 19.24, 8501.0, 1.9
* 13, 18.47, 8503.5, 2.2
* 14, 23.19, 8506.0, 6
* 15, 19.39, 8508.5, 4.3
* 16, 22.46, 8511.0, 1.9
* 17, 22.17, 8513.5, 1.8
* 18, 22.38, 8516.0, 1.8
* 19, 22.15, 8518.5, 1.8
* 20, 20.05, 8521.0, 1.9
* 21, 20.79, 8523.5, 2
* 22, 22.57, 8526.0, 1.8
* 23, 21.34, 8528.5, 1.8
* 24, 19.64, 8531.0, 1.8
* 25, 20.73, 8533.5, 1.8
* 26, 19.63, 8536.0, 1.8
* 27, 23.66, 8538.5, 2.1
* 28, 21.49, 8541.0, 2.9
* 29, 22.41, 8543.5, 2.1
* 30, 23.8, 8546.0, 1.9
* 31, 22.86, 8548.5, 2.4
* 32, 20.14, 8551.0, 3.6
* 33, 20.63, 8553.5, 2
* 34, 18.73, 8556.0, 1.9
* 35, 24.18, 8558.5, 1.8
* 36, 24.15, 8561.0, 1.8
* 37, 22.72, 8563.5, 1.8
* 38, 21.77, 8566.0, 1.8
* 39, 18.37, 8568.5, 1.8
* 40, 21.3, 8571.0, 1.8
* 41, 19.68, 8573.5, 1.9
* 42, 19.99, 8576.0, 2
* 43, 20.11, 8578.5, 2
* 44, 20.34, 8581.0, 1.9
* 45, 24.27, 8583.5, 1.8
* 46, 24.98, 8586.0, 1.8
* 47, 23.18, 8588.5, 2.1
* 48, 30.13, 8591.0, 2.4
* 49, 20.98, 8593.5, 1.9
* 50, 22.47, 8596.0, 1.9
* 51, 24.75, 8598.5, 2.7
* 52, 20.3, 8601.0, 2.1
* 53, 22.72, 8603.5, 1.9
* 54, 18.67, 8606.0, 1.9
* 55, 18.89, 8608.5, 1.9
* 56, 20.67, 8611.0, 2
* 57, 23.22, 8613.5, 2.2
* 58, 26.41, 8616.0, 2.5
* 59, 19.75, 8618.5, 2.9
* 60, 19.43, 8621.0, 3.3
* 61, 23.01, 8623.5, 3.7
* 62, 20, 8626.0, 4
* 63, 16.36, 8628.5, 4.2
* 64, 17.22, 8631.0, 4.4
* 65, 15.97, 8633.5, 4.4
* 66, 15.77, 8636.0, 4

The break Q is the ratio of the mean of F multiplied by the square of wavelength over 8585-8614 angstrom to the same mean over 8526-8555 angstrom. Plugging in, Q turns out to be 1.06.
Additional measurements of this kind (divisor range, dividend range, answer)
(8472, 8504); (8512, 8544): 1.07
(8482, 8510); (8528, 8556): 1.09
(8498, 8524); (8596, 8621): 1.06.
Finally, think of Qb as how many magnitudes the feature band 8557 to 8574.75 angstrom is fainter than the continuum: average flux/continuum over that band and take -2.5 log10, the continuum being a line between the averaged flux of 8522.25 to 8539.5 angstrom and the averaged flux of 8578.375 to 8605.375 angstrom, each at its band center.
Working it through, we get 0.029 mag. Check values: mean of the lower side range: 21.2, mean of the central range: 21.7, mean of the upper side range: 23.1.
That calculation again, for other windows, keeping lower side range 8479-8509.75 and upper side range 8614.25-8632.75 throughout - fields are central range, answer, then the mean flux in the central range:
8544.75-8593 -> -0.10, 22.2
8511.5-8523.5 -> -0.09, 21.6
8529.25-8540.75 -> -0.05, 21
